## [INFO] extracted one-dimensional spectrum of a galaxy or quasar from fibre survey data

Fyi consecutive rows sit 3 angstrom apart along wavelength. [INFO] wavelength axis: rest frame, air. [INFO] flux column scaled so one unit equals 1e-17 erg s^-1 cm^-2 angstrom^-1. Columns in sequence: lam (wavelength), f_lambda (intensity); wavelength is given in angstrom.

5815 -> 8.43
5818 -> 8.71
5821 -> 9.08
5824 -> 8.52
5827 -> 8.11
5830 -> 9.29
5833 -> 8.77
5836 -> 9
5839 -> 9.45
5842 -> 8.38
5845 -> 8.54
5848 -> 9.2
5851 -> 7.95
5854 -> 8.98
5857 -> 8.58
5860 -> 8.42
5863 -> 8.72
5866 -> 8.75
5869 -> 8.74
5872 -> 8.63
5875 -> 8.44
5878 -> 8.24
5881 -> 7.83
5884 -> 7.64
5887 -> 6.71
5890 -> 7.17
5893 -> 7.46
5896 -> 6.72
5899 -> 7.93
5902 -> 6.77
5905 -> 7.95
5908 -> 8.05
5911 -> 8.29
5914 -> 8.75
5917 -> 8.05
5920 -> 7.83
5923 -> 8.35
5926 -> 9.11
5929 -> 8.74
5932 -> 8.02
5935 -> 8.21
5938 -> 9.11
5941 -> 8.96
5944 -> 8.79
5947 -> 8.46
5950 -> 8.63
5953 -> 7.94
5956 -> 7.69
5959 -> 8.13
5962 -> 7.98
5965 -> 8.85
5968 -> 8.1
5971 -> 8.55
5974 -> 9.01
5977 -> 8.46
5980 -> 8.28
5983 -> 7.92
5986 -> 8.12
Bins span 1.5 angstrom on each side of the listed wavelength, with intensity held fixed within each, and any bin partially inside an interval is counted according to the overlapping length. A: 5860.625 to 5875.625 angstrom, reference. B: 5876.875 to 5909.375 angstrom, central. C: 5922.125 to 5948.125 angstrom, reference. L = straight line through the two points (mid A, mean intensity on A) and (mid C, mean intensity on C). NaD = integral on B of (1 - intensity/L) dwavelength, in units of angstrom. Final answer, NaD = 4.38 angstrom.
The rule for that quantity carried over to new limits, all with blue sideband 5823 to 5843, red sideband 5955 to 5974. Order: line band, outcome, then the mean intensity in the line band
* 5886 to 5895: 1.5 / 7.11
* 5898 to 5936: 1.4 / 8.16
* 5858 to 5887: 1.2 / 8.3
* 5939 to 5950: -0.5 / 8.74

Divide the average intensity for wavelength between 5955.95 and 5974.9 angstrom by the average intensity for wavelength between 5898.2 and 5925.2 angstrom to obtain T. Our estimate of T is 1.0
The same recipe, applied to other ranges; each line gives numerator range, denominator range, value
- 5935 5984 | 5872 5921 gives 1.09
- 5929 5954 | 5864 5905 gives 1.10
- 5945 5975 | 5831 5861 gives 0.95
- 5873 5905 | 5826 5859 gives 0.86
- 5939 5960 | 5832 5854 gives 0.96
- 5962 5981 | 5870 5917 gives 1.09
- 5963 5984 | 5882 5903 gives 1.17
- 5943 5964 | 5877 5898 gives 1.11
